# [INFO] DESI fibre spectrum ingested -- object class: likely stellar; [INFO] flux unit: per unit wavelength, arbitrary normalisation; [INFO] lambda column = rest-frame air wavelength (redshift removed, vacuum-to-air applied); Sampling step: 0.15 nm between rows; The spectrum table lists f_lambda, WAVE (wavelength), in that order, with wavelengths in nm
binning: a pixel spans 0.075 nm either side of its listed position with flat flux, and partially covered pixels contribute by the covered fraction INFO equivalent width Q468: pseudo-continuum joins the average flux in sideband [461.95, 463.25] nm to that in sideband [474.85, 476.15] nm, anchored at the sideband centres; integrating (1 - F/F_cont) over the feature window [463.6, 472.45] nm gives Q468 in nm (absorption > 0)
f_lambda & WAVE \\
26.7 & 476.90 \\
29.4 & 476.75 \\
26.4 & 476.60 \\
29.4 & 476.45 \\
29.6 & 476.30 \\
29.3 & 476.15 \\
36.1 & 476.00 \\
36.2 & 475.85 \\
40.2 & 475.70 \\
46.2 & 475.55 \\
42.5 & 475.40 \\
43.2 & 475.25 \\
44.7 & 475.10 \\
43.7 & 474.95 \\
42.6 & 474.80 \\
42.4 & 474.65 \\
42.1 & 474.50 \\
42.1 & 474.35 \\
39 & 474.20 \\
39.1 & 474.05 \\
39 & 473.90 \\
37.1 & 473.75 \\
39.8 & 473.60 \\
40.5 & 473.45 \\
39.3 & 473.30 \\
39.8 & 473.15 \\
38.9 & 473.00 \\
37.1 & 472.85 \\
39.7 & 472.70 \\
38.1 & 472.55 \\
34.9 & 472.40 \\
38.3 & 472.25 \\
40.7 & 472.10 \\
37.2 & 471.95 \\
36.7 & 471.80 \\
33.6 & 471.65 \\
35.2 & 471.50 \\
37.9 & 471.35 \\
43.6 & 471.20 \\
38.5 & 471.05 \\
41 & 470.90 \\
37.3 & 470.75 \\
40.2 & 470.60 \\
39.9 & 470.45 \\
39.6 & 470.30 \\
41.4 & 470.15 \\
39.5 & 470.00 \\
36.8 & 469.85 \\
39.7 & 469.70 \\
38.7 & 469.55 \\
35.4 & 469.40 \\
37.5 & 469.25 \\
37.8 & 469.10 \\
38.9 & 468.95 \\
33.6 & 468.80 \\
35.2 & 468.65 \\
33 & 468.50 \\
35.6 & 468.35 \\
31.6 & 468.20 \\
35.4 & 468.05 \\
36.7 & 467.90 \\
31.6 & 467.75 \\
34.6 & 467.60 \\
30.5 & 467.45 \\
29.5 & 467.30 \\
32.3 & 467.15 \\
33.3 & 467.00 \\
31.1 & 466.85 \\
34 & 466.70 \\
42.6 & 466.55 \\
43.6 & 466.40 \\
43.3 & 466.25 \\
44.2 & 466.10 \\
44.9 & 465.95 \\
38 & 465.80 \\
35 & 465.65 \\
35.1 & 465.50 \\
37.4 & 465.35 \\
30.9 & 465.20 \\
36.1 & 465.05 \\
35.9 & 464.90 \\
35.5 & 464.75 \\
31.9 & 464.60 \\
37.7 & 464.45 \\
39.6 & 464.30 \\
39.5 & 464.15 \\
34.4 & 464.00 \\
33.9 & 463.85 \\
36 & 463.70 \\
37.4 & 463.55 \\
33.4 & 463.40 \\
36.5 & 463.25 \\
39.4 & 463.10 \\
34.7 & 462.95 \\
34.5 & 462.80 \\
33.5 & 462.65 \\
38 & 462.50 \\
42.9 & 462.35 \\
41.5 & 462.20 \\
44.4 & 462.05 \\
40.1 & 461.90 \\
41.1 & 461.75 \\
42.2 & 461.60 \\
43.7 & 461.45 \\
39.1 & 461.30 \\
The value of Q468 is 0.60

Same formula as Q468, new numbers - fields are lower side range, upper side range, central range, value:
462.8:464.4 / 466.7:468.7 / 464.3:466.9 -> -0.21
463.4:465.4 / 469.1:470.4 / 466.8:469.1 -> 0.24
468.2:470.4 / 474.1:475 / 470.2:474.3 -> 0.12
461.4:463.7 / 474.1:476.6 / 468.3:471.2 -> 0.06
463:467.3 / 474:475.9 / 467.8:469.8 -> 0.14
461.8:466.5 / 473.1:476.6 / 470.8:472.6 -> 0.03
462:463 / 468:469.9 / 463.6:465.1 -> 0.07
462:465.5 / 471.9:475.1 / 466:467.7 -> 0.06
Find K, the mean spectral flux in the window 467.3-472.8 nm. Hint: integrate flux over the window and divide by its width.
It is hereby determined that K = 37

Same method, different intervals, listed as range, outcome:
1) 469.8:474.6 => 38.9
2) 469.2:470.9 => 38.8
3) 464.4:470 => 36.1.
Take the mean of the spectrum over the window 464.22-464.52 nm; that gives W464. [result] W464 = 38.7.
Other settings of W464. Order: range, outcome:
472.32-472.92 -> 37.5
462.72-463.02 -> 34.6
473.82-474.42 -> 39.8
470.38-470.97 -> 39.6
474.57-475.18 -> 43.3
